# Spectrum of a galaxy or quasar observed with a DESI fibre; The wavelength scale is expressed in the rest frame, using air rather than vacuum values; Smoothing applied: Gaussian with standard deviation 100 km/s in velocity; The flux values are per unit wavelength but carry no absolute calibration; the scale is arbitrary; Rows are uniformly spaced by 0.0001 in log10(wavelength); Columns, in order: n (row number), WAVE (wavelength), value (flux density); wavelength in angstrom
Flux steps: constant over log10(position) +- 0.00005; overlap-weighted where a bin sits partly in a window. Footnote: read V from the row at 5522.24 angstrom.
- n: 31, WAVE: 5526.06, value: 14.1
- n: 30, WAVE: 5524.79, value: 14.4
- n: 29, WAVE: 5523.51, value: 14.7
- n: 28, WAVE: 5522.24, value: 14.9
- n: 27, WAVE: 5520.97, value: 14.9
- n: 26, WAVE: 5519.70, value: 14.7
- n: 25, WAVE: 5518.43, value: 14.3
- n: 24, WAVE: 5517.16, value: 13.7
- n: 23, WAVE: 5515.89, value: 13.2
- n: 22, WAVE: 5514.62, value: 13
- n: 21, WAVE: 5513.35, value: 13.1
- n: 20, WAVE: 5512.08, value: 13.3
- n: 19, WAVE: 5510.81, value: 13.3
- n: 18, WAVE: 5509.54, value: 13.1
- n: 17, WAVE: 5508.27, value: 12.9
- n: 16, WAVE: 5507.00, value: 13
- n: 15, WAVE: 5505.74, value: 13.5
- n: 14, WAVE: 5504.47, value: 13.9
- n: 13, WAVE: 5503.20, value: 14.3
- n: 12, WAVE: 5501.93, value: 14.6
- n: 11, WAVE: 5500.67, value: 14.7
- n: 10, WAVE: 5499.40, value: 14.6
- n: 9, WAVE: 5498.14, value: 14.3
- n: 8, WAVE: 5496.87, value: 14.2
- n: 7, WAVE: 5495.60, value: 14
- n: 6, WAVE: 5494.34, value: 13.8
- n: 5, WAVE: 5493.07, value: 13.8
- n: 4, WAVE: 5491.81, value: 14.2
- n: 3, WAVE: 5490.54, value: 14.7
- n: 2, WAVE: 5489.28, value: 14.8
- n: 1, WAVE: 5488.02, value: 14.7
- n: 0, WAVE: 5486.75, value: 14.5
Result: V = 14.9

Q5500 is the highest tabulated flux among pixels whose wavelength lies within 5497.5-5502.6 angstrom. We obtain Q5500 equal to 14.7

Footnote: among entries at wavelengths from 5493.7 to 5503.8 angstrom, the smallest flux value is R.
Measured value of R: 13.8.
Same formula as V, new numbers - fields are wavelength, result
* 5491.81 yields 14.2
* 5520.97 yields 14.9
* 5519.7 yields 14.7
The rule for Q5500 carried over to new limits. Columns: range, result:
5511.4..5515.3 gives 13.3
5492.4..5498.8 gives 14.3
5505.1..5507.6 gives 13.5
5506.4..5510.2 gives 13.1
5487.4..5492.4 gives 14.8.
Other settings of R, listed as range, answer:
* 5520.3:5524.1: 14.7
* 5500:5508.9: 12.9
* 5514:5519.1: 13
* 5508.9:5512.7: 13.1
